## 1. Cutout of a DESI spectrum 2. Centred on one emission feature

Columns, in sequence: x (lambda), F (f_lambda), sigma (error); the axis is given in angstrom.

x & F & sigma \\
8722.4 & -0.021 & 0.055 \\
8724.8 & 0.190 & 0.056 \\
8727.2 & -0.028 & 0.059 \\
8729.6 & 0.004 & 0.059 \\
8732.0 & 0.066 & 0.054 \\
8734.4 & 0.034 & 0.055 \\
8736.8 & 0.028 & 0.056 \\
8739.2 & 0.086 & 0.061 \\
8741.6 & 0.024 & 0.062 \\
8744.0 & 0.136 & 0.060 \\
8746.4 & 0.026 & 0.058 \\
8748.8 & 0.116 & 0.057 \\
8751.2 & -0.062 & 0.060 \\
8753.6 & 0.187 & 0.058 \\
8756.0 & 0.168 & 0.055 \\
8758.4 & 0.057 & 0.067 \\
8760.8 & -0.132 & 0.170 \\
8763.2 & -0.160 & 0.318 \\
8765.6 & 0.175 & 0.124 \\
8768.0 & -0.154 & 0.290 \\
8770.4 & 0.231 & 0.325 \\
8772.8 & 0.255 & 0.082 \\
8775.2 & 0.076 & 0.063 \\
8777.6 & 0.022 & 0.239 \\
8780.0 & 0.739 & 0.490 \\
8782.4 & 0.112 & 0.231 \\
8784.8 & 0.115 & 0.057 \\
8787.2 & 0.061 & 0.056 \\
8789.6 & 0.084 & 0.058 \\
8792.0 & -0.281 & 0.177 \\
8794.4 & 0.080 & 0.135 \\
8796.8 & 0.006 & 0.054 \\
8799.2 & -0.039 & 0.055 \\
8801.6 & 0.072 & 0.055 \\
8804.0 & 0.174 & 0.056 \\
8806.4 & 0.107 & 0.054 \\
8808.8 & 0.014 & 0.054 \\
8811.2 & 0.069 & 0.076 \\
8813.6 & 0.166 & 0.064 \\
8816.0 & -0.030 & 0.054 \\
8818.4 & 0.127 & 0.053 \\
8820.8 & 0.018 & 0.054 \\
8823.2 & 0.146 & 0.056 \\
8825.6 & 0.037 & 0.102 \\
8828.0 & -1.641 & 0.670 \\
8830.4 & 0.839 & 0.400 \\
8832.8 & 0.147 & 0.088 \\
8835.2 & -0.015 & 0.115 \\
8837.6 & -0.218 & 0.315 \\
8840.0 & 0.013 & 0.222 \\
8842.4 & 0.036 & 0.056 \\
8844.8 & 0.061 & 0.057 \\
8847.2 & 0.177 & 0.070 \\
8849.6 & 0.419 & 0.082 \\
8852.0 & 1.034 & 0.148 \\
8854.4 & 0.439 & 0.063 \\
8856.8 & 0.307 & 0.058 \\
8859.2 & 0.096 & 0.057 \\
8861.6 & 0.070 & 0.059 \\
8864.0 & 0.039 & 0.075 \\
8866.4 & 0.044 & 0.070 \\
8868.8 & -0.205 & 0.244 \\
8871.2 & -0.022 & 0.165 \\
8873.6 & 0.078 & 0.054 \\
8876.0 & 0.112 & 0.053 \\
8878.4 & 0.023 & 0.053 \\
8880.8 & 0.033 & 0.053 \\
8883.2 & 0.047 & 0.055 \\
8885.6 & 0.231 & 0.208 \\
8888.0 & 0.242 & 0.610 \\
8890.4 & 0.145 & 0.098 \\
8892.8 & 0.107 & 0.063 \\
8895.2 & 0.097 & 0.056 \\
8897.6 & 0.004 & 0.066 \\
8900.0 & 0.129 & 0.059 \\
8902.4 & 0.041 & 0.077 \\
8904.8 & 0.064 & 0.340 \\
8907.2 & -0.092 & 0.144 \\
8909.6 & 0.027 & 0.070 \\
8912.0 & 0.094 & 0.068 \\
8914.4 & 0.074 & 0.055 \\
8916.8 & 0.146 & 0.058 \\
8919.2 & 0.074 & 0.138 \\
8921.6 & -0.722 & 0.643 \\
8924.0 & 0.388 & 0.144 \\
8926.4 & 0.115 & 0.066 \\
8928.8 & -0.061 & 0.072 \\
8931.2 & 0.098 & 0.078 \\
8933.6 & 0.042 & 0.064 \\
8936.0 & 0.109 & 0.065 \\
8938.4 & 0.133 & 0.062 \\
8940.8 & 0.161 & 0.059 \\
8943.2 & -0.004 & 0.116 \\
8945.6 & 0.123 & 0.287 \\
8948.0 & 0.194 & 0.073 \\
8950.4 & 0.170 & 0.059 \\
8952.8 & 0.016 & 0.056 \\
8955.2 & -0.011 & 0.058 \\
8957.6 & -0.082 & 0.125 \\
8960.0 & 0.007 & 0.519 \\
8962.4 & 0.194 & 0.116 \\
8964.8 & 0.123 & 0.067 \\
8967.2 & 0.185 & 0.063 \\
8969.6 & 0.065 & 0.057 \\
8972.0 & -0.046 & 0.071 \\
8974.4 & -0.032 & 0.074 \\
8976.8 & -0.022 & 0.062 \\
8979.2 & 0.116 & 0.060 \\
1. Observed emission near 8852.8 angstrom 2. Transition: H-beta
